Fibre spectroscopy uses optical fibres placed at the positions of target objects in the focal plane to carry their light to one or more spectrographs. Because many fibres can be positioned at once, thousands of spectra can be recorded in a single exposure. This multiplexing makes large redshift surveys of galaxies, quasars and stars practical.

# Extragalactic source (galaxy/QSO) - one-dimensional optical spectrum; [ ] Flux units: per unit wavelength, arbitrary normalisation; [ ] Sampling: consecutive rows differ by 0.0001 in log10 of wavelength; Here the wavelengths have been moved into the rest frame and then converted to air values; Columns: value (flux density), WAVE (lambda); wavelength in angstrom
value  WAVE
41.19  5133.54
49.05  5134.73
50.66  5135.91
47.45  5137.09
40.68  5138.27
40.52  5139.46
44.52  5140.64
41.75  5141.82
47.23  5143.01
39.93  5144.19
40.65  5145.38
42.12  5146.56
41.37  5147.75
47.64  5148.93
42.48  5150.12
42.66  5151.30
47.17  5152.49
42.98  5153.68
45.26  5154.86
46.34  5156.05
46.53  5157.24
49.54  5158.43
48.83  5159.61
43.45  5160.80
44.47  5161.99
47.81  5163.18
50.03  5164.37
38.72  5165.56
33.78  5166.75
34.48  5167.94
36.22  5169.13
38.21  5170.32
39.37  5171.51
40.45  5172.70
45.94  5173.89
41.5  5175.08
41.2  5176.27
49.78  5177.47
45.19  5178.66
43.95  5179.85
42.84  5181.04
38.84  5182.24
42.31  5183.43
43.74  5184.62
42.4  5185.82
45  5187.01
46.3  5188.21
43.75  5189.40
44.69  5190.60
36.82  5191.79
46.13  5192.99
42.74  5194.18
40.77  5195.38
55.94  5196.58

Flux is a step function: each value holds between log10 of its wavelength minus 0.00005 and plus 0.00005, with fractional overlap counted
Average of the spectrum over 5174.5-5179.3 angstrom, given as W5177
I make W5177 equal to 44.4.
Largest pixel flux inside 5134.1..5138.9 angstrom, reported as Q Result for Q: 50.66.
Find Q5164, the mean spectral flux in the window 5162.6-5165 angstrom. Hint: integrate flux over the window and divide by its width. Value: 48.7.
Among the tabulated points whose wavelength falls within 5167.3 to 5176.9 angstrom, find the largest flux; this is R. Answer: 45.94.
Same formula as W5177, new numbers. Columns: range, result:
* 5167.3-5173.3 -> 37.7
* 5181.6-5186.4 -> 41.8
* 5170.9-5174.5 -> 42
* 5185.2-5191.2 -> 44.4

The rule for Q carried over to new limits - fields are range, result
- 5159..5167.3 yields 50.03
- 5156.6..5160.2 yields 49.54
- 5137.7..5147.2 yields 47.23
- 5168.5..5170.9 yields 38.21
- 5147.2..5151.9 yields 47.64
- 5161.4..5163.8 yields 47.81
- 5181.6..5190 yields 46.3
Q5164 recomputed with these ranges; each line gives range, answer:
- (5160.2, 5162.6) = 43.9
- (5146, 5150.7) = 43.4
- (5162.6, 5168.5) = 41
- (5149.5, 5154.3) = 43.9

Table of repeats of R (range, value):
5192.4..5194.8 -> 46.13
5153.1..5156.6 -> 46.34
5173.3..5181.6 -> 49.78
